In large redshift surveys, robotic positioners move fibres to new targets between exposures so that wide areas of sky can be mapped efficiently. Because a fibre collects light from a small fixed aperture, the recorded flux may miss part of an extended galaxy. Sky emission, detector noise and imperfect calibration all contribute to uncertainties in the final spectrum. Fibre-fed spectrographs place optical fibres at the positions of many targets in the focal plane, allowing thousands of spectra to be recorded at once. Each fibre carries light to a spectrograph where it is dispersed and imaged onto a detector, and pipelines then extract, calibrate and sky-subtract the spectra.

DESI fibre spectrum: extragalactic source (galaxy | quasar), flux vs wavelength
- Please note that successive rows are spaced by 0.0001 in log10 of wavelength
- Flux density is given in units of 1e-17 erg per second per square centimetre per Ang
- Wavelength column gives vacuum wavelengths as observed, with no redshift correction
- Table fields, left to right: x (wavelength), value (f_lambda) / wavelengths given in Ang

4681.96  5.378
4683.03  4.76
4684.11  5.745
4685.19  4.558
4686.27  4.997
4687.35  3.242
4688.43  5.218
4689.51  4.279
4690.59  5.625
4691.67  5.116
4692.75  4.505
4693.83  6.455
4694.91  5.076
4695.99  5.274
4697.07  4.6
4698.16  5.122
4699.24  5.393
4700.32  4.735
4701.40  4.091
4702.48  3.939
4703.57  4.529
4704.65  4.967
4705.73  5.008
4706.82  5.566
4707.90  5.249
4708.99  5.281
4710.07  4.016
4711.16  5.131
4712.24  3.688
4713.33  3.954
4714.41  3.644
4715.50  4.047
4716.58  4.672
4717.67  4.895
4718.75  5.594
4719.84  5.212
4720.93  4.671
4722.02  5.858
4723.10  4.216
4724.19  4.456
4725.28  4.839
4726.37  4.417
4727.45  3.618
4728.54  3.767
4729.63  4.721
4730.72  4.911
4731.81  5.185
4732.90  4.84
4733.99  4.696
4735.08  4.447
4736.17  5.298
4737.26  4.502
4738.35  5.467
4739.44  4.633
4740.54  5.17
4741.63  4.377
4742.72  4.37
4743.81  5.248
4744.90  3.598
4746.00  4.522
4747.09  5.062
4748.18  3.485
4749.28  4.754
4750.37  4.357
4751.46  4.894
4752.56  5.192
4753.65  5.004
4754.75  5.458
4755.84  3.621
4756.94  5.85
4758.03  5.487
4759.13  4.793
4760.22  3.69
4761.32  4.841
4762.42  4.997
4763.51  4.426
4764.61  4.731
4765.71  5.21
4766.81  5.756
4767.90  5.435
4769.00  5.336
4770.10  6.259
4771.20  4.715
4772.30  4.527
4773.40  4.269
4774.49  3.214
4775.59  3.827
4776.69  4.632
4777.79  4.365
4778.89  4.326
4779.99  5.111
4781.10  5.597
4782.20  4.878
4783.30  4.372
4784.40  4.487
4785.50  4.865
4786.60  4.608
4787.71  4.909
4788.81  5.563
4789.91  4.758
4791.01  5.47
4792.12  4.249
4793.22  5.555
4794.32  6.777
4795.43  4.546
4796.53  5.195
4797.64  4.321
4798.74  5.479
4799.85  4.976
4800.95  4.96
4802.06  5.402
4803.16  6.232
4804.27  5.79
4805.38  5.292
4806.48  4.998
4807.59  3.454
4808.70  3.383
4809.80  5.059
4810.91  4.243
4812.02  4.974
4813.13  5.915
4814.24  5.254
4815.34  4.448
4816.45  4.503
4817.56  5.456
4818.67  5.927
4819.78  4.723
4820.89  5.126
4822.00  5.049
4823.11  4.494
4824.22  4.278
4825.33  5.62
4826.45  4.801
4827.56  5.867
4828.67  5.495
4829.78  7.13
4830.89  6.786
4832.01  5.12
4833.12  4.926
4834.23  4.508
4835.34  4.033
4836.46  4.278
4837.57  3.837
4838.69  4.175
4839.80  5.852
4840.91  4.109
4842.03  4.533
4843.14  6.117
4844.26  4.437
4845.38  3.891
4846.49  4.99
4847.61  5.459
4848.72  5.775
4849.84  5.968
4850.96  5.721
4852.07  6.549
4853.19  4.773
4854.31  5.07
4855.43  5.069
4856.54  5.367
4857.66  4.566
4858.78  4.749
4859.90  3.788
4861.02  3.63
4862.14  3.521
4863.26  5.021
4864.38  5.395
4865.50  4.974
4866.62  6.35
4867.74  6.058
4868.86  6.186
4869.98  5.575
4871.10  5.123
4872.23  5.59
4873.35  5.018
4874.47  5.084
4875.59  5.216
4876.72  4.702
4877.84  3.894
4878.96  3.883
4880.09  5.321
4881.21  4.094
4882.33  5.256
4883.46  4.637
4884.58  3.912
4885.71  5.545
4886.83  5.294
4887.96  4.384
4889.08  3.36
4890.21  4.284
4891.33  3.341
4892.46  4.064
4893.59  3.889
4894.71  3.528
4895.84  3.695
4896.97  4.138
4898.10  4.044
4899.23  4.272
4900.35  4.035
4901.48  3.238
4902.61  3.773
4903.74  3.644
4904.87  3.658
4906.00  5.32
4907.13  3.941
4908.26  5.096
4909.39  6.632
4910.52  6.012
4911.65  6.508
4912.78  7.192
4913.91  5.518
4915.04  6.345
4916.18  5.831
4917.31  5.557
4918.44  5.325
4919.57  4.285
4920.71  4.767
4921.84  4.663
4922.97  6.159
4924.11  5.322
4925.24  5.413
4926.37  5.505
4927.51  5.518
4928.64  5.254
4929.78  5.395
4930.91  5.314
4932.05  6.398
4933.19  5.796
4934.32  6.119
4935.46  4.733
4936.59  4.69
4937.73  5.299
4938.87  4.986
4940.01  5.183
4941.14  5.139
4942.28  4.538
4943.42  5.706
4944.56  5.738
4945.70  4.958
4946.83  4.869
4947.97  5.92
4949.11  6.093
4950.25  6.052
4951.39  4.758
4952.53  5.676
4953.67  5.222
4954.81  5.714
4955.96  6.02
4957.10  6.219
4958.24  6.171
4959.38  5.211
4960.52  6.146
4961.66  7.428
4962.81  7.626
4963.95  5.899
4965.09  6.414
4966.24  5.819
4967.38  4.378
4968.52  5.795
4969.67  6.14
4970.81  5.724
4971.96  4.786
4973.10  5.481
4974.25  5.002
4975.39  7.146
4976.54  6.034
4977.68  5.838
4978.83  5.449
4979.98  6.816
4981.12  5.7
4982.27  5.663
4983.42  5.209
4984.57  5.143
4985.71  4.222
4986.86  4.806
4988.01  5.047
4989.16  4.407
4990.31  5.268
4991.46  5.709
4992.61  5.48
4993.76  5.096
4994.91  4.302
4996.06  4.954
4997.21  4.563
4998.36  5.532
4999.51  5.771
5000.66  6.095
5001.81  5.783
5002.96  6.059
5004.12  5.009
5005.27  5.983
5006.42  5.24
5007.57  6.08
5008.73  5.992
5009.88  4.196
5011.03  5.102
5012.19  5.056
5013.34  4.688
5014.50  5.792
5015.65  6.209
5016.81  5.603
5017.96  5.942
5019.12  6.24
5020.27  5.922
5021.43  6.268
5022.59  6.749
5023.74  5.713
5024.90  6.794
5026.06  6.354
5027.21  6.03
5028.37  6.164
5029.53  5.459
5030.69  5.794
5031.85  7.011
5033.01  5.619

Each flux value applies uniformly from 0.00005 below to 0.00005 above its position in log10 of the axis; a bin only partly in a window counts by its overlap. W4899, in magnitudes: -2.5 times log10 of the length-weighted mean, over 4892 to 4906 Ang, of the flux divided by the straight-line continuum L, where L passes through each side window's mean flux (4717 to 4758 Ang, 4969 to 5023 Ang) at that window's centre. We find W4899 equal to 0.32 mag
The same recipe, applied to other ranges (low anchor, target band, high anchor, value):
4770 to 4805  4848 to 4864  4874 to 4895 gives -0.09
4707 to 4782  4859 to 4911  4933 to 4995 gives 0.14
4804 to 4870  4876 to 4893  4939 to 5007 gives 0.18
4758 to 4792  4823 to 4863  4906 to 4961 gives 0.03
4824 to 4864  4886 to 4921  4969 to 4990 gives 0.12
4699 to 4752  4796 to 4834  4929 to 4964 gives -0.02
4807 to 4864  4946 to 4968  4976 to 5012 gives -0.12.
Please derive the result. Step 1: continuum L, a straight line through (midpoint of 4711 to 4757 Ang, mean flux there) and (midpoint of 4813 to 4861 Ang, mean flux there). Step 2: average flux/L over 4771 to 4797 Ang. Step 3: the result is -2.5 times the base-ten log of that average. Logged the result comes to 0.01 mag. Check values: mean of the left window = 4.64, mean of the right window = 5.06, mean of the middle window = 4.79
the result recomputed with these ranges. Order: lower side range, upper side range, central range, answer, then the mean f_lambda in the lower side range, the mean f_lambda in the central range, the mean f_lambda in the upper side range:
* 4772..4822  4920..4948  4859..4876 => 0.004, 4.89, 5.09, 5.32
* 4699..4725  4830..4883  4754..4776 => -0.006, 4.69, 4.83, 5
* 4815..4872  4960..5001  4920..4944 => 0.016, 5.09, 5.32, 5.58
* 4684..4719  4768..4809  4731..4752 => 0.034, 4.78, 4.68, 4.9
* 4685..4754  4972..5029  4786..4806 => -0.058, 4.72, 5.23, 5.58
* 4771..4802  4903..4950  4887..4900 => 0.306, 4.82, 3.95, 5.37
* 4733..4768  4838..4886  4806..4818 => 0.048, 4.79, 4.69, 4.99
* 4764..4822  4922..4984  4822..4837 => -0.013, 4.95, 5.17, 5.65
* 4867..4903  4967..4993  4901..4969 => -0.094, 4.53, 5.47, 5.45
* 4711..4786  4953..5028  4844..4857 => -0.035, 4.7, 5.28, 5.67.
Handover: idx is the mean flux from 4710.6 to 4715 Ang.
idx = 4.1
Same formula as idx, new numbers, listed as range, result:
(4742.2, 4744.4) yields 4.8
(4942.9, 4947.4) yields 5.32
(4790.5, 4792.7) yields 4.85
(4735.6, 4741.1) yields 5.01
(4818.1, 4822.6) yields 5.2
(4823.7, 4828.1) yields 5.14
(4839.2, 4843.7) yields 5.15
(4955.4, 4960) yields 5.92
